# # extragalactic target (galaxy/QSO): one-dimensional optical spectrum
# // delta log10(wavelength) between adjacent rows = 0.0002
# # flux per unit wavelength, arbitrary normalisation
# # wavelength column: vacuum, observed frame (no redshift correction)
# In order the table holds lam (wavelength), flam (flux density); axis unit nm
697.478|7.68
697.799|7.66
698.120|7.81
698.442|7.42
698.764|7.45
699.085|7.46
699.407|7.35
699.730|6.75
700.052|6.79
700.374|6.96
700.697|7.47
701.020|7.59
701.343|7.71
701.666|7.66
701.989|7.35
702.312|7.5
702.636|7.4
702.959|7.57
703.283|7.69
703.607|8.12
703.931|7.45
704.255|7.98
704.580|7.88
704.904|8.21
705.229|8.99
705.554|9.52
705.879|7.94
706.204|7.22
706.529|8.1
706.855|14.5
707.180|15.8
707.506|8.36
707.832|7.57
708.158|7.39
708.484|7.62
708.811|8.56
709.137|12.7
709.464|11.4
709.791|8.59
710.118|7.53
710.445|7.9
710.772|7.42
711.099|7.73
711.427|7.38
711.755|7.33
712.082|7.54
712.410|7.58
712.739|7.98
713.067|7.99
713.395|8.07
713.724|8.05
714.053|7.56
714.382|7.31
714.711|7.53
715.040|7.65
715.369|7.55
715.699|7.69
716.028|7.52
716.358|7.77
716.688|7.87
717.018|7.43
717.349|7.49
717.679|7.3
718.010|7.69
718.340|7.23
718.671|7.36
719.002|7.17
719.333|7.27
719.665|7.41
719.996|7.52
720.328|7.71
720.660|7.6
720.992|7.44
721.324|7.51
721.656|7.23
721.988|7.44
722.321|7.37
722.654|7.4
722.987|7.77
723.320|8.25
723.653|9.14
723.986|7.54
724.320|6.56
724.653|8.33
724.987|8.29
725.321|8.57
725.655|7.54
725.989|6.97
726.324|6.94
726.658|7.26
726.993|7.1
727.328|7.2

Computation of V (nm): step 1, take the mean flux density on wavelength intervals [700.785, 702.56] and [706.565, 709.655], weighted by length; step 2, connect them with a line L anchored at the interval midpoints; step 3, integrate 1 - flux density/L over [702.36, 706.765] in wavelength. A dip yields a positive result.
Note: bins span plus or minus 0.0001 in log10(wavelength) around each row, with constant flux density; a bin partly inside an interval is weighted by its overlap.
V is 0.34 nm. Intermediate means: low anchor 7.55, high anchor 10.3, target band 8.1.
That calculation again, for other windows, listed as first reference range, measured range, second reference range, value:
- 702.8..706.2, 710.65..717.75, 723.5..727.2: 0.23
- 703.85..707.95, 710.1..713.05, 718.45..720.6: 0.30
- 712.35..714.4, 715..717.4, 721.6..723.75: 0.06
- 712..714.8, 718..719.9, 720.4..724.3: 0.09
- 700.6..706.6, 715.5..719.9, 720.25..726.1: 0.16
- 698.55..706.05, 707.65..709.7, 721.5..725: -0.39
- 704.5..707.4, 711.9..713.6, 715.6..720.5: 0.14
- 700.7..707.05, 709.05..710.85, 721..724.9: -0.25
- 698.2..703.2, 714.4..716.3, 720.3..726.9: -0.01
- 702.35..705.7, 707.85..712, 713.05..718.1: -0.30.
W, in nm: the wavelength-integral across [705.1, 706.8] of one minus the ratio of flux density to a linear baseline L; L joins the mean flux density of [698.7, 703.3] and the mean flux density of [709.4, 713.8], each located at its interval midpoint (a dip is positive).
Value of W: -0.241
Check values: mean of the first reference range 7.37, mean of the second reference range 7.96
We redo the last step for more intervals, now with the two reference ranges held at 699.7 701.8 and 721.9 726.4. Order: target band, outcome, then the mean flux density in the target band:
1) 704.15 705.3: -0.13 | 8.22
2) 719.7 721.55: 0.03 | 7.54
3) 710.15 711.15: -0.02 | 7.66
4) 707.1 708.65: -0.33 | 9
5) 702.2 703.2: -0.02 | 7.5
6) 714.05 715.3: 0.01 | 7.51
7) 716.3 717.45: 0.00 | 7.63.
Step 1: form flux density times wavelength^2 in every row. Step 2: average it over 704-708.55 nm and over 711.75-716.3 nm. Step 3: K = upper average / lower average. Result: 0.9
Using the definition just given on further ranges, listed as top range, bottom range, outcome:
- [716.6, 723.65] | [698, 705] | 1.06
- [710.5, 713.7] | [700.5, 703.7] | 1.04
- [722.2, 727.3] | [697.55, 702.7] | 1.11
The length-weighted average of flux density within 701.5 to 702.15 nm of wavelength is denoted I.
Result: 7.51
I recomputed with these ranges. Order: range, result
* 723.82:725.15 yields 7.68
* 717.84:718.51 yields 7.46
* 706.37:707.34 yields 12.8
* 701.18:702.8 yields 7.53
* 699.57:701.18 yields 7.11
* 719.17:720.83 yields 7.5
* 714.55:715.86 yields 7.61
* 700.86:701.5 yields 7.65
